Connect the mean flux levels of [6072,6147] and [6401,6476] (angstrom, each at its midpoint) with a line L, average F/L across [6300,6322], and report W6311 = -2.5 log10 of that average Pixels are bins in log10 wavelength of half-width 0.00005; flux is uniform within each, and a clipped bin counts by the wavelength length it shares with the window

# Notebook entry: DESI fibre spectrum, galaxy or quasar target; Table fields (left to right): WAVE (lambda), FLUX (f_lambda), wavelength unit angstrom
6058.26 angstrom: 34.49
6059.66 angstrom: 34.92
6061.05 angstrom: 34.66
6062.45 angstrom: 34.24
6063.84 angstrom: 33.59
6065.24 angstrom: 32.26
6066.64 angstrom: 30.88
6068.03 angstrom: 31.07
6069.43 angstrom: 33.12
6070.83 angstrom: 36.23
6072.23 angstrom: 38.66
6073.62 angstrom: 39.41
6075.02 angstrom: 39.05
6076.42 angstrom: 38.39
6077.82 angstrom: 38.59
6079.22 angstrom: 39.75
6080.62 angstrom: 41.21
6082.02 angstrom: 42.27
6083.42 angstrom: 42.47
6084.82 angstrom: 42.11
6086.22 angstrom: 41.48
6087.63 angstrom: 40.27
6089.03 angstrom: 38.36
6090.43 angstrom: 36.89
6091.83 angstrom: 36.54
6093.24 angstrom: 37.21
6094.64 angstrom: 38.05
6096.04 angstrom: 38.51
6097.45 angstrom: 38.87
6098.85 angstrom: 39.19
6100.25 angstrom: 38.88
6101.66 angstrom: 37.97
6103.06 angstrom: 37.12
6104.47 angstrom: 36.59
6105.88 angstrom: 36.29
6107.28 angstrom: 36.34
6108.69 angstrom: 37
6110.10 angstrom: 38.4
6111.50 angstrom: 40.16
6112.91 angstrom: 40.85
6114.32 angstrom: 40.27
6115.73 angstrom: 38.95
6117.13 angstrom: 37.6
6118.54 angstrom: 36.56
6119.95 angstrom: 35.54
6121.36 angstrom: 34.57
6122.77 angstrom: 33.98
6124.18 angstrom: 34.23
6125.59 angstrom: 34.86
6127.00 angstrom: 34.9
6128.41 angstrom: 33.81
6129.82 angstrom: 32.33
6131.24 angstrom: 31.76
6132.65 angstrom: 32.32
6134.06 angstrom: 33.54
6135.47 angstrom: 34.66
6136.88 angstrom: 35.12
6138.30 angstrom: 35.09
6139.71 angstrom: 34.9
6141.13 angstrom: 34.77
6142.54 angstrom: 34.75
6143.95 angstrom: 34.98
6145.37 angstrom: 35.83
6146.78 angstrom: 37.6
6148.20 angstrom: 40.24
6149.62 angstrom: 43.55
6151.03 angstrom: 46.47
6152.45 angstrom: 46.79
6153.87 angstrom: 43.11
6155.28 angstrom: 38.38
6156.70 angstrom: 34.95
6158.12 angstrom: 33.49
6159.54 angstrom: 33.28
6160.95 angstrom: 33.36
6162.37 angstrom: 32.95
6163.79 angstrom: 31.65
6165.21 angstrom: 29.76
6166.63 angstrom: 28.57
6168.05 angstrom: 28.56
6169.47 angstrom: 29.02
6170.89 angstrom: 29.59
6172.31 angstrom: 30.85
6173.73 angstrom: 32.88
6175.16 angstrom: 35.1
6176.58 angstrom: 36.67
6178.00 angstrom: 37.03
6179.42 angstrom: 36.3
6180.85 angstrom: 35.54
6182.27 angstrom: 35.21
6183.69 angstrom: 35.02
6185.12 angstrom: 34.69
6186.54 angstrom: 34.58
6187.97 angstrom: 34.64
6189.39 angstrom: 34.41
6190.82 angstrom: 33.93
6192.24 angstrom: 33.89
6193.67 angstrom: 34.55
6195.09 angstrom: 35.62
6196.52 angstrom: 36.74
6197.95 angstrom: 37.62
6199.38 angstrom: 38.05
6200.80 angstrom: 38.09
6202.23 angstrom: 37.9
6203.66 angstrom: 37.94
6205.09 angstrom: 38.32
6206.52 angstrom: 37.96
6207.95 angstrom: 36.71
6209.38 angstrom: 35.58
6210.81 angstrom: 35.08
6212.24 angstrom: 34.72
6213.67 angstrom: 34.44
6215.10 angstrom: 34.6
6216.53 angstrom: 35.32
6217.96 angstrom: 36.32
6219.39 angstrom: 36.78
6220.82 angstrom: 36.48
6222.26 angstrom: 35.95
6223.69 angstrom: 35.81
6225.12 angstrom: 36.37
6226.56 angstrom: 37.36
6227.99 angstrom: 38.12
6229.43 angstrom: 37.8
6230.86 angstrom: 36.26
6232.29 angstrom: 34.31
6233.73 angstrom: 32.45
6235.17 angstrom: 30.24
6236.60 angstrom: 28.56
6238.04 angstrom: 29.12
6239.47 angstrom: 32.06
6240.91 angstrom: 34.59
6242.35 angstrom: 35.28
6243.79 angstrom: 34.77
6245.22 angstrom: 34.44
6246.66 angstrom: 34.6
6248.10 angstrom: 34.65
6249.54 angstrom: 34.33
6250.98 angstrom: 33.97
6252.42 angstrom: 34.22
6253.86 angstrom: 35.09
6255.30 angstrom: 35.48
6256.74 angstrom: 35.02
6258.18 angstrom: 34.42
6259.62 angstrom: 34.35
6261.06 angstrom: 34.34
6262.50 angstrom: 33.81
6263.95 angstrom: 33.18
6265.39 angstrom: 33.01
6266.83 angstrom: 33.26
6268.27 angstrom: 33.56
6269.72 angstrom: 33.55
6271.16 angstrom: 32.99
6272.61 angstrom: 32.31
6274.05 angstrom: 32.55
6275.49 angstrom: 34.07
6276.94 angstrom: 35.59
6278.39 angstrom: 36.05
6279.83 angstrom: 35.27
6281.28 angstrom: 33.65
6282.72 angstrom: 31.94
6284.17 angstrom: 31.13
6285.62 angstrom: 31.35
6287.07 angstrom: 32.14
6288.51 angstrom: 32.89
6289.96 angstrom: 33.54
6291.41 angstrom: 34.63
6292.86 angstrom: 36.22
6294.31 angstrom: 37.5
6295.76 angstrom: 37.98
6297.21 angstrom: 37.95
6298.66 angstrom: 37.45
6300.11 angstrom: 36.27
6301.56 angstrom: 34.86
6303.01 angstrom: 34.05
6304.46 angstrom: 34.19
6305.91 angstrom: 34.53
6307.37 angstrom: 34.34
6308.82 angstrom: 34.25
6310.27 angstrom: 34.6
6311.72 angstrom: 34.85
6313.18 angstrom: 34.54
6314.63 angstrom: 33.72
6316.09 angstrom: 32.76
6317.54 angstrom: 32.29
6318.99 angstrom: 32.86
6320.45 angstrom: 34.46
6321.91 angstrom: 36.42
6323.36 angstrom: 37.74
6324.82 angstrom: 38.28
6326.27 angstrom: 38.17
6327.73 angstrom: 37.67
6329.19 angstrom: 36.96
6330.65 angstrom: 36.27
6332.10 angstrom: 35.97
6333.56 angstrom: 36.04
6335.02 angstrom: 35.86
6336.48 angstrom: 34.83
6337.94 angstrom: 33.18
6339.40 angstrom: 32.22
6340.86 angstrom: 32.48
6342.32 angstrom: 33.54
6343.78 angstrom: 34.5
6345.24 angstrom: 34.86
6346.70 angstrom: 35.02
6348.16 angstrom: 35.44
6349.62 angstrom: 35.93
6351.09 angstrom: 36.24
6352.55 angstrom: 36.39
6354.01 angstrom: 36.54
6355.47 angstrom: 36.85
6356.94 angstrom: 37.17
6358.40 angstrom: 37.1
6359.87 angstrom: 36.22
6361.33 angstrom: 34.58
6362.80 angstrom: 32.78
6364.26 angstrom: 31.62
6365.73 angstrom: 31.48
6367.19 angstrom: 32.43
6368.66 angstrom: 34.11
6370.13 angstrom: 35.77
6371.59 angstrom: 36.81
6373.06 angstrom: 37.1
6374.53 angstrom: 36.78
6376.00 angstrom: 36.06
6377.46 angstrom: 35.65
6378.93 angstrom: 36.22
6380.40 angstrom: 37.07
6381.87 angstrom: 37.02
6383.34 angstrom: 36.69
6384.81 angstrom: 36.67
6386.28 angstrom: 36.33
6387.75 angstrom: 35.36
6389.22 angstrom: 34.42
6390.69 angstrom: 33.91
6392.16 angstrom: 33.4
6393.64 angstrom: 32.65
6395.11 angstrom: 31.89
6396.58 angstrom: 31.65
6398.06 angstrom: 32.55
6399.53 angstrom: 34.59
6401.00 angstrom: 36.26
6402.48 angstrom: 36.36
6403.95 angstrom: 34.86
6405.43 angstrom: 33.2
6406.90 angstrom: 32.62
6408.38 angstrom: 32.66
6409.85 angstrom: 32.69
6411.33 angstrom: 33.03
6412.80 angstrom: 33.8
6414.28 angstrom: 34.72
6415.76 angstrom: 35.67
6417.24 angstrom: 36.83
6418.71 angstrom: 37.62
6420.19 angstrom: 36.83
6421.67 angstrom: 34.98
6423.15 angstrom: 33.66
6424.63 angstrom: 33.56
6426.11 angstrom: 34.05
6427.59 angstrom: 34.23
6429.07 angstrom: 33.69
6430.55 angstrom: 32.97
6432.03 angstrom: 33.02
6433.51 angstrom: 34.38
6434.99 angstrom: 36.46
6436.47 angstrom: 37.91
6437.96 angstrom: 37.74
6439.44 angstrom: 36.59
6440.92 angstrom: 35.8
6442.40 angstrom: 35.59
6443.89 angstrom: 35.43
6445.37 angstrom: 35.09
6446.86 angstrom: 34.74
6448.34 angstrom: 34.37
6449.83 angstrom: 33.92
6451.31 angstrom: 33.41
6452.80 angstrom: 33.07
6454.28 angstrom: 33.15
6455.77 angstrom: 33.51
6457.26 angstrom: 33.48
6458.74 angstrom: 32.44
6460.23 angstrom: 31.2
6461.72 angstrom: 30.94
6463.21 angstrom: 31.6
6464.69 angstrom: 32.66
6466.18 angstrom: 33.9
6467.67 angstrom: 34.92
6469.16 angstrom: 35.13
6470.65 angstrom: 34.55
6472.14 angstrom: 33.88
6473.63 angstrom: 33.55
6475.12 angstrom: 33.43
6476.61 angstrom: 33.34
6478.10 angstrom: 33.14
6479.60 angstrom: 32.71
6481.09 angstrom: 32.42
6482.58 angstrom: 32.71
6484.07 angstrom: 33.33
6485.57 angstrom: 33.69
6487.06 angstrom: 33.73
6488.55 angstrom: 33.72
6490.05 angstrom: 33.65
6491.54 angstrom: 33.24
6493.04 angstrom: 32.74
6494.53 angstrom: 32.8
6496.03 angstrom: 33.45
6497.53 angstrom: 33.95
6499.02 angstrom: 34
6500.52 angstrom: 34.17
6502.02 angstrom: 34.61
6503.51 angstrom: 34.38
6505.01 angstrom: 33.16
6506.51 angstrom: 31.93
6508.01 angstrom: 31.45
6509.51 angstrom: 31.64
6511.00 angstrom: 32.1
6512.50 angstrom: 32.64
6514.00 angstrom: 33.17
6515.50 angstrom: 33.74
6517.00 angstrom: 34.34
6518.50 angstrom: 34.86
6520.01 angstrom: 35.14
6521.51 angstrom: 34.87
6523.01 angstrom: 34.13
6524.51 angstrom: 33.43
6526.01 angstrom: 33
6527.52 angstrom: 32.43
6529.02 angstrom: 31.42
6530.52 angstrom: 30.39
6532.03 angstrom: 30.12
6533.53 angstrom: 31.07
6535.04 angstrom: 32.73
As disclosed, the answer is 0.04 mag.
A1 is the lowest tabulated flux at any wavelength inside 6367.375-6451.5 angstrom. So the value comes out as 31.65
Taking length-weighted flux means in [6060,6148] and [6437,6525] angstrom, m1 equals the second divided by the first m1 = 0.92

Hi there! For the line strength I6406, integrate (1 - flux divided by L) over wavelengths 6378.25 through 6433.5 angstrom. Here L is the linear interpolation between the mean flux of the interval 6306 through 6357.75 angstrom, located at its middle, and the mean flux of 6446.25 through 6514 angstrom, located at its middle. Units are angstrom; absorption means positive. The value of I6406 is -0.5 angstrom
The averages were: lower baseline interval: 35.2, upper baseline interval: 33.3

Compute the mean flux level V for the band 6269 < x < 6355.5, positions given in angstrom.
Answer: 34.8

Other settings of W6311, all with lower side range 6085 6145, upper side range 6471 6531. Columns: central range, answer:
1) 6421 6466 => -0.01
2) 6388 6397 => 0.03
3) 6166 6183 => 0.10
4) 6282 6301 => 0.01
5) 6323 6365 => -0.03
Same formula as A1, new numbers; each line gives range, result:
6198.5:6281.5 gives 28.56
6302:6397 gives 31.48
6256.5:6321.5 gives 31.13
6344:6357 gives 34.86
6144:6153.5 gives 35.83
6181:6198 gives 33.89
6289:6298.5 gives 33.54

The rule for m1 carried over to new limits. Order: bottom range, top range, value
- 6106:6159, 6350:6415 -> 0.95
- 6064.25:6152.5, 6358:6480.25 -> 0.92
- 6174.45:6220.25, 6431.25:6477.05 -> 0.95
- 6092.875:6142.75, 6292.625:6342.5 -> 0.97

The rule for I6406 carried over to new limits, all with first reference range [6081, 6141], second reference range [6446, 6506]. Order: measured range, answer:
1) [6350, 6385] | -1.1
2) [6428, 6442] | -0.6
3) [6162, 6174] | 2.0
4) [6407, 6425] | -0.3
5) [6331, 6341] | 0.1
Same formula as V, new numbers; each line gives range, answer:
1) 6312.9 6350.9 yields 35.1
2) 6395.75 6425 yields 34.4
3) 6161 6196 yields 33.4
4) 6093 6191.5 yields 35.8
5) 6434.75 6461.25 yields 34.6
